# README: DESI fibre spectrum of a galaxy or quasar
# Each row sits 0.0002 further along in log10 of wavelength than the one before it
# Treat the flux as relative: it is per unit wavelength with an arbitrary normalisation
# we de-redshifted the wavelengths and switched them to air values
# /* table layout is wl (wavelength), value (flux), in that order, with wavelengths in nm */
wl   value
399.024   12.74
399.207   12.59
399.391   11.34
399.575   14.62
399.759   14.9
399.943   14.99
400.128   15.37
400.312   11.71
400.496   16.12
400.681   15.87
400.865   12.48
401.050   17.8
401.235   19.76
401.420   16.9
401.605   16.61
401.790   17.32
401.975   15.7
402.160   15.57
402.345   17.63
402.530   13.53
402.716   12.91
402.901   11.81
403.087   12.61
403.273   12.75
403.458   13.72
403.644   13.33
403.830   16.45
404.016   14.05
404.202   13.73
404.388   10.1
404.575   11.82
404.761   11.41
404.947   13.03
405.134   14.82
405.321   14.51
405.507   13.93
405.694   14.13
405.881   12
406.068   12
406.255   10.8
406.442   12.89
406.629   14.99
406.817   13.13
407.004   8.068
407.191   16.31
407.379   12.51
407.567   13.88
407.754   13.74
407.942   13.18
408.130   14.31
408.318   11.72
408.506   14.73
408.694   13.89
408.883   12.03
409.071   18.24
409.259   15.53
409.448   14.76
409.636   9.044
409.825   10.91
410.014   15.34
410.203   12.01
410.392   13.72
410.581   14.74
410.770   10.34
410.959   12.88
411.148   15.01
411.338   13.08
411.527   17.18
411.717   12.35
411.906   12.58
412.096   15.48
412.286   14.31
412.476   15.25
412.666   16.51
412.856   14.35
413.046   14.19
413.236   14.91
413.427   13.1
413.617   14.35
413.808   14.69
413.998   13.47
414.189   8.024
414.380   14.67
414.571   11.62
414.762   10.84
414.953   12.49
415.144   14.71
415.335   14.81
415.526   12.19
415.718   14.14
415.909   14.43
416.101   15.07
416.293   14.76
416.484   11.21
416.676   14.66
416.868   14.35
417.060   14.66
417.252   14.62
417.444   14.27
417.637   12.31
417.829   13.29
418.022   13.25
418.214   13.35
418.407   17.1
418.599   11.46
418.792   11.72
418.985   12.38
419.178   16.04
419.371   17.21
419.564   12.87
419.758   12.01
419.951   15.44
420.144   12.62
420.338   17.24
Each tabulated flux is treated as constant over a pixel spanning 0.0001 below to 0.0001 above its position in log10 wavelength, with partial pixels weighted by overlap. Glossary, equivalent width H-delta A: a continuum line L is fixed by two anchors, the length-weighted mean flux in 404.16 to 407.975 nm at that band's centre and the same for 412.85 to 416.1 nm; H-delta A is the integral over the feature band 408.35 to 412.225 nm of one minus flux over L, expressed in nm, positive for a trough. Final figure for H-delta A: -0.16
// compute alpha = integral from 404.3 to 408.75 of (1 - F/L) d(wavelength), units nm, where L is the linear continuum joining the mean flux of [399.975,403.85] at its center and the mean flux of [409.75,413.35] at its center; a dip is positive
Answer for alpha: 0.46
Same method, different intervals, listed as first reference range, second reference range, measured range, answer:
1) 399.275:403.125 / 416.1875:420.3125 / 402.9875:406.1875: 0.35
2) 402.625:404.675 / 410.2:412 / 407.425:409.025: -0.03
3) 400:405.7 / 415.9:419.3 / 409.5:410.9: 0.17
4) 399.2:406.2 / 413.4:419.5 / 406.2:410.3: 0.20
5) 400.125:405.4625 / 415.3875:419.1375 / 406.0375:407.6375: 0.17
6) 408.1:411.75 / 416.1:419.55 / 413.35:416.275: 0.11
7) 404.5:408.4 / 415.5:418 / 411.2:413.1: -0.15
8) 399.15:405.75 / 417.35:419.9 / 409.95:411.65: 0.03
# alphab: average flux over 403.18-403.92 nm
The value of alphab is 14.1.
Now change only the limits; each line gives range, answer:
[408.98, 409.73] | 14.4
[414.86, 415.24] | 13.6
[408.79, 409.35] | 15.3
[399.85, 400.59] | 14.5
